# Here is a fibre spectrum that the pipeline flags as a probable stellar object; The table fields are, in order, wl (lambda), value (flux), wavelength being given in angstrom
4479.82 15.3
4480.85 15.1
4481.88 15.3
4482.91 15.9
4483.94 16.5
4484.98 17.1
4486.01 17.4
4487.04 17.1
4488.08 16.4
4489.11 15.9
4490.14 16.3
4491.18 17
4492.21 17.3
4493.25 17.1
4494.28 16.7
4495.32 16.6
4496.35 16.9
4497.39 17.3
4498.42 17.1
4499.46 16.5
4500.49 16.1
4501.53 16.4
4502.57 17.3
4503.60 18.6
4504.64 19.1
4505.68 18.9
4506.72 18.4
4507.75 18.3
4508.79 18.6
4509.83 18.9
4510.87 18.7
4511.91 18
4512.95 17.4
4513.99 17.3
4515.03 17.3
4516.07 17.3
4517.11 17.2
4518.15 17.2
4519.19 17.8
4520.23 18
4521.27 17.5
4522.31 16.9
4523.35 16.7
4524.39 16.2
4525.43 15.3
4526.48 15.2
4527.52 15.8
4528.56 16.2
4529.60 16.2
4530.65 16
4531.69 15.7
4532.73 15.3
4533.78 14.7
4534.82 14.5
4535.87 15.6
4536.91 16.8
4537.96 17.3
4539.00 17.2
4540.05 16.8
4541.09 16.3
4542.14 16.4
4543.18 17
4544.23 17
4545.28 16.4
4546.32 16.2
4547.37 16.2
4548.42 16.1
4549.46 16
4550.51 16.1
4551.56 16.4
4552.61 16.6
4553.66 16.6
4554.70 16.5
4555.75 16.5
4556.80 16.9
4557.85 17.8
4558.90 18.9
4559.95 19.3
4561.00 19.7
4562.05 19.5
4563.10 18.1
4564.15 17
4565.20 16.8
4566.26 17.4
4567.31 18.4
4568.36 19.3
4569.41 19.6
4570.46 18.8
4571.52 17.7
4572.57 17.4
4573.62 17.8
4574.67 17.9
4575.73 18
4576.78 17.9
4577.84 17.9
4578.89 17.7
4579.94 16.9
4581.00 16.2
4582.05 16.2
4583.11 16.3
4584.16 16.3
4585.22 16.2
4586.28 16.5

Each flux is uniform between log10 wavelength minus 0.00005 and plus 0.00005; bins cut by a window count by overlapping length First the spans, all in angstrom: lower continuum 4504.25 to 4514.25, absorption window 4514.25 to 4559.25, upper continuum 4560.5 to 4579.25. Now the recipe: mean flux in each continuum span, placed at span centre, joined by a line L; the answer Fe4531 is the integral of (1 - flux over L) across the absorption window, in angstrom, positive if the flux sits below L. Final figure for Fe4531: 4.3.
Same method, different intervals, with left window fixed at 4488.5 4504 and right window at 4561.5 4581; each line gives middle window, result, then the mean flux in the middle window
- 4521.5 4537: 1.37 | 15.8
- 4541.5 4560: 0.94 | 16.8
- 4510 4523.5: -0.30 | 17.5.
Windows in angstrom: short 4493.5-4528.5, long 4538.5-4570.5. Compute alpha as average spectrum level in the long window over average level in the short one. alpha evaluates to 1.00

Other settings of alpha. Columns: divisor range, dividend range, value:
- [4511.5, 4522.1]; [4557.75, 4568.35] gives 1.05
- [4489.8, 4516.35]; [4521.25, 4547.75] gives 0.92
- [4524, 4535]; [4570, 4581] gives 1.14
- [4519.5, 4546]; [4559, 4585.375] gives 1.09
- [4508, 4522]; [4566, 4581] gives 1.01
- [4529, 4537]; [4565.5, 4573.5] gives 1.18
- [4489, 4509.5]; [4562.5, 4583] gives 1.02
